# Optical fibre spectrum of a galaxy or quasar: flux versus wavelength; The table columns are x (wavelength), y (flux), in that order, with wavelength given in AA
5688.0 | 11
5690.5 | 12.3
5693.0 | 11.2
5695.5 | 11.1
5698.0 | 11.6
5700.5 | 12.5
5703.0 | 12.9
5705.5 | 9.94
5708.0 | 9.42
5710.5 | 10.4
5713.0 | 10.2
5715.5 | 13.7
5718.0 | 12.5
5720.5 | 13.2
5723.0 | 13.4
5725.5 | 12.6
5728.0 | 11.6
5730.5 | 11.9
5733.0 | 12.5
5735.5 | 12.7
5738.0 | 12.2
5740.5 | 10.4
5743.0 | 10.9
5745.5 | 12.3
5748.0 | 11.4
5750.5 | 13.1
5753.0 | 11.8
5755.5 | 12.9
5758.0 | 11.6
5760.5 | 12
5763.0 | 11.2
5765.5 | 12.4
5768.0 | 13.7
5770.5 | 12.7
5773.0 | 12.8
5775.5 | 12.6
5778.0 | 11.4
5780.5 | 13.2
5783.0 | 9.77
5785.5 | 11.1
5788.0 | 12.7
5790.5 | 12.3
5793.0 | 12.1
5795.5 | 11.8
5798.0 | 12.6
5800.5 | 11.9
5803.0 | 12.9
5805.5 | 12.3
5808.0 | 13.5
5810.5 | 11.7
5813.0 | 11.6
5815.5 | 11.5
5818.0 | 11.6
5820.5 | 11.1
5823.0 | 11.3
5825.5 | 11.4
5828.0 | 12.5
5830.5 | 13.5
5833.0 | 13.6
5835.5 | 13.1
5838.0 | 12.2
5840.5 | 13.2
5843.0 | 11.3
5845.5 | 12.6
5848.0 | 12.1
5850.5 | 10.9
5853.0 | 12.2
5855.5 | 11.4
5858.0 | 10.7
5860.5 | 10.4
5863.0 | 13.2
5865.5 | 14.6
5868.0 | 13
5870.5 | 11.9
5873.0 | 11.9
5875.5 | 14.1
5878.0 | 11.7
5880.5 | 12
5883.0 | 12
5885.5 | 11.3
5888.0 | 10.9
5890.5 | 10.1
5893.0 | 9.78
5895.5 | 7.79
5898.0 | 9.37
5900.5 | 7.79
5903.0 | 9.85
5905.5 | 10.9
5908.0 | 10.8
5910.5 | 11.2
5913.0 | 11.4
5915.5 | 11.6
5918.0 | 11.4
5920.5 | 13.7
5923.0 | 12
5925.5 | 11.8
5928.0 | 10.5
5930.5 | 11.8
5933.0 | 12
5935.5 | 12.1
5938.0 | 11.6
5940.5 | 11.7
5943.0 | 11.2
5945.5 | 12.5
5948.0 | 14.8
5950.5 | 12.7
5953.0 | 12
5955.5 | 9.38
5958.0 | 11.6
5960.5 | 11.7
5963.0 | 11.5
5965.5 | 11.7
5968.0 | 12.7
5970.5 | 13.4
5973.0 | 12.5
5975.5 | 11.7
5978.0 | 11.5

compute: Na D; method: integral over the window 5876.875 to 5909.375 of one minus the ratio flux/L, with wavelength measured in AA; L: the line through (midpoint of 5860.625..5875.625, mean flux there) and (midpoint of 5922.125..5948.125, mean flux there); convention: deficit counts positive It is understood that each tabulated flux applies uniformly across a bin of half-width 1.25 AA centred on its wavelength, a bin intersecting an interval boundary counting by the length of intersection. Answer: 5.6 AA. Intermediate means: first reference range 12.8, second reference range 11.9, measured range 10.3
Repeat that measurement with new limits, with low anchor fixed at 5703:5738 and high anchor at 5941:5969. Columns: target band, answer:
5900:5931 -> 2.0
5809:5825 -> 0.6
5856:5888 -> -0.6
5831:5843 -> -0.9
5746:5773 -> -0.9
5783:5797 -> 0.1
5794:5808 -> -0.6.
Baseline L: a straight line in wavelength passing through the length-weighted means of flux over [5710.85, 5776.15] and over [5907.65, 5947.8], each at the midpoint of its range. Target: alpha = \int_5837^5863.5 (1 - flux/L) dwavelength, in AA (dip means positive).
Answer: 0.4 AA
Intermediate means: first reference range 12.2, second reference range 11.8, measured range 11.8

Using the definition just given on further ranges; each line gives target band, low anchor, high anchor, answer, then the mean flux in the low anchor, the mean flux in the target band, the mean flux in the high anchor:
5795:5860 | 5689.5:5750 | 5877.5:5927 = -4.8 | 11.8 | 12.1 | 10.9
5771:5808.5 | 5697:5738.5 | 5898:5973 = -1.1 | 12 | 12.2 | 11.6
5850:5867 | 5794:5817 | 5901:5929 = -0.3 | 12.2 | 12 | 11.3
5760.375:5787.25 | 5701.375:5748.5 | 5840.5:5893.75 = -0.6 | 11.8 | 12.1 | 11.9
